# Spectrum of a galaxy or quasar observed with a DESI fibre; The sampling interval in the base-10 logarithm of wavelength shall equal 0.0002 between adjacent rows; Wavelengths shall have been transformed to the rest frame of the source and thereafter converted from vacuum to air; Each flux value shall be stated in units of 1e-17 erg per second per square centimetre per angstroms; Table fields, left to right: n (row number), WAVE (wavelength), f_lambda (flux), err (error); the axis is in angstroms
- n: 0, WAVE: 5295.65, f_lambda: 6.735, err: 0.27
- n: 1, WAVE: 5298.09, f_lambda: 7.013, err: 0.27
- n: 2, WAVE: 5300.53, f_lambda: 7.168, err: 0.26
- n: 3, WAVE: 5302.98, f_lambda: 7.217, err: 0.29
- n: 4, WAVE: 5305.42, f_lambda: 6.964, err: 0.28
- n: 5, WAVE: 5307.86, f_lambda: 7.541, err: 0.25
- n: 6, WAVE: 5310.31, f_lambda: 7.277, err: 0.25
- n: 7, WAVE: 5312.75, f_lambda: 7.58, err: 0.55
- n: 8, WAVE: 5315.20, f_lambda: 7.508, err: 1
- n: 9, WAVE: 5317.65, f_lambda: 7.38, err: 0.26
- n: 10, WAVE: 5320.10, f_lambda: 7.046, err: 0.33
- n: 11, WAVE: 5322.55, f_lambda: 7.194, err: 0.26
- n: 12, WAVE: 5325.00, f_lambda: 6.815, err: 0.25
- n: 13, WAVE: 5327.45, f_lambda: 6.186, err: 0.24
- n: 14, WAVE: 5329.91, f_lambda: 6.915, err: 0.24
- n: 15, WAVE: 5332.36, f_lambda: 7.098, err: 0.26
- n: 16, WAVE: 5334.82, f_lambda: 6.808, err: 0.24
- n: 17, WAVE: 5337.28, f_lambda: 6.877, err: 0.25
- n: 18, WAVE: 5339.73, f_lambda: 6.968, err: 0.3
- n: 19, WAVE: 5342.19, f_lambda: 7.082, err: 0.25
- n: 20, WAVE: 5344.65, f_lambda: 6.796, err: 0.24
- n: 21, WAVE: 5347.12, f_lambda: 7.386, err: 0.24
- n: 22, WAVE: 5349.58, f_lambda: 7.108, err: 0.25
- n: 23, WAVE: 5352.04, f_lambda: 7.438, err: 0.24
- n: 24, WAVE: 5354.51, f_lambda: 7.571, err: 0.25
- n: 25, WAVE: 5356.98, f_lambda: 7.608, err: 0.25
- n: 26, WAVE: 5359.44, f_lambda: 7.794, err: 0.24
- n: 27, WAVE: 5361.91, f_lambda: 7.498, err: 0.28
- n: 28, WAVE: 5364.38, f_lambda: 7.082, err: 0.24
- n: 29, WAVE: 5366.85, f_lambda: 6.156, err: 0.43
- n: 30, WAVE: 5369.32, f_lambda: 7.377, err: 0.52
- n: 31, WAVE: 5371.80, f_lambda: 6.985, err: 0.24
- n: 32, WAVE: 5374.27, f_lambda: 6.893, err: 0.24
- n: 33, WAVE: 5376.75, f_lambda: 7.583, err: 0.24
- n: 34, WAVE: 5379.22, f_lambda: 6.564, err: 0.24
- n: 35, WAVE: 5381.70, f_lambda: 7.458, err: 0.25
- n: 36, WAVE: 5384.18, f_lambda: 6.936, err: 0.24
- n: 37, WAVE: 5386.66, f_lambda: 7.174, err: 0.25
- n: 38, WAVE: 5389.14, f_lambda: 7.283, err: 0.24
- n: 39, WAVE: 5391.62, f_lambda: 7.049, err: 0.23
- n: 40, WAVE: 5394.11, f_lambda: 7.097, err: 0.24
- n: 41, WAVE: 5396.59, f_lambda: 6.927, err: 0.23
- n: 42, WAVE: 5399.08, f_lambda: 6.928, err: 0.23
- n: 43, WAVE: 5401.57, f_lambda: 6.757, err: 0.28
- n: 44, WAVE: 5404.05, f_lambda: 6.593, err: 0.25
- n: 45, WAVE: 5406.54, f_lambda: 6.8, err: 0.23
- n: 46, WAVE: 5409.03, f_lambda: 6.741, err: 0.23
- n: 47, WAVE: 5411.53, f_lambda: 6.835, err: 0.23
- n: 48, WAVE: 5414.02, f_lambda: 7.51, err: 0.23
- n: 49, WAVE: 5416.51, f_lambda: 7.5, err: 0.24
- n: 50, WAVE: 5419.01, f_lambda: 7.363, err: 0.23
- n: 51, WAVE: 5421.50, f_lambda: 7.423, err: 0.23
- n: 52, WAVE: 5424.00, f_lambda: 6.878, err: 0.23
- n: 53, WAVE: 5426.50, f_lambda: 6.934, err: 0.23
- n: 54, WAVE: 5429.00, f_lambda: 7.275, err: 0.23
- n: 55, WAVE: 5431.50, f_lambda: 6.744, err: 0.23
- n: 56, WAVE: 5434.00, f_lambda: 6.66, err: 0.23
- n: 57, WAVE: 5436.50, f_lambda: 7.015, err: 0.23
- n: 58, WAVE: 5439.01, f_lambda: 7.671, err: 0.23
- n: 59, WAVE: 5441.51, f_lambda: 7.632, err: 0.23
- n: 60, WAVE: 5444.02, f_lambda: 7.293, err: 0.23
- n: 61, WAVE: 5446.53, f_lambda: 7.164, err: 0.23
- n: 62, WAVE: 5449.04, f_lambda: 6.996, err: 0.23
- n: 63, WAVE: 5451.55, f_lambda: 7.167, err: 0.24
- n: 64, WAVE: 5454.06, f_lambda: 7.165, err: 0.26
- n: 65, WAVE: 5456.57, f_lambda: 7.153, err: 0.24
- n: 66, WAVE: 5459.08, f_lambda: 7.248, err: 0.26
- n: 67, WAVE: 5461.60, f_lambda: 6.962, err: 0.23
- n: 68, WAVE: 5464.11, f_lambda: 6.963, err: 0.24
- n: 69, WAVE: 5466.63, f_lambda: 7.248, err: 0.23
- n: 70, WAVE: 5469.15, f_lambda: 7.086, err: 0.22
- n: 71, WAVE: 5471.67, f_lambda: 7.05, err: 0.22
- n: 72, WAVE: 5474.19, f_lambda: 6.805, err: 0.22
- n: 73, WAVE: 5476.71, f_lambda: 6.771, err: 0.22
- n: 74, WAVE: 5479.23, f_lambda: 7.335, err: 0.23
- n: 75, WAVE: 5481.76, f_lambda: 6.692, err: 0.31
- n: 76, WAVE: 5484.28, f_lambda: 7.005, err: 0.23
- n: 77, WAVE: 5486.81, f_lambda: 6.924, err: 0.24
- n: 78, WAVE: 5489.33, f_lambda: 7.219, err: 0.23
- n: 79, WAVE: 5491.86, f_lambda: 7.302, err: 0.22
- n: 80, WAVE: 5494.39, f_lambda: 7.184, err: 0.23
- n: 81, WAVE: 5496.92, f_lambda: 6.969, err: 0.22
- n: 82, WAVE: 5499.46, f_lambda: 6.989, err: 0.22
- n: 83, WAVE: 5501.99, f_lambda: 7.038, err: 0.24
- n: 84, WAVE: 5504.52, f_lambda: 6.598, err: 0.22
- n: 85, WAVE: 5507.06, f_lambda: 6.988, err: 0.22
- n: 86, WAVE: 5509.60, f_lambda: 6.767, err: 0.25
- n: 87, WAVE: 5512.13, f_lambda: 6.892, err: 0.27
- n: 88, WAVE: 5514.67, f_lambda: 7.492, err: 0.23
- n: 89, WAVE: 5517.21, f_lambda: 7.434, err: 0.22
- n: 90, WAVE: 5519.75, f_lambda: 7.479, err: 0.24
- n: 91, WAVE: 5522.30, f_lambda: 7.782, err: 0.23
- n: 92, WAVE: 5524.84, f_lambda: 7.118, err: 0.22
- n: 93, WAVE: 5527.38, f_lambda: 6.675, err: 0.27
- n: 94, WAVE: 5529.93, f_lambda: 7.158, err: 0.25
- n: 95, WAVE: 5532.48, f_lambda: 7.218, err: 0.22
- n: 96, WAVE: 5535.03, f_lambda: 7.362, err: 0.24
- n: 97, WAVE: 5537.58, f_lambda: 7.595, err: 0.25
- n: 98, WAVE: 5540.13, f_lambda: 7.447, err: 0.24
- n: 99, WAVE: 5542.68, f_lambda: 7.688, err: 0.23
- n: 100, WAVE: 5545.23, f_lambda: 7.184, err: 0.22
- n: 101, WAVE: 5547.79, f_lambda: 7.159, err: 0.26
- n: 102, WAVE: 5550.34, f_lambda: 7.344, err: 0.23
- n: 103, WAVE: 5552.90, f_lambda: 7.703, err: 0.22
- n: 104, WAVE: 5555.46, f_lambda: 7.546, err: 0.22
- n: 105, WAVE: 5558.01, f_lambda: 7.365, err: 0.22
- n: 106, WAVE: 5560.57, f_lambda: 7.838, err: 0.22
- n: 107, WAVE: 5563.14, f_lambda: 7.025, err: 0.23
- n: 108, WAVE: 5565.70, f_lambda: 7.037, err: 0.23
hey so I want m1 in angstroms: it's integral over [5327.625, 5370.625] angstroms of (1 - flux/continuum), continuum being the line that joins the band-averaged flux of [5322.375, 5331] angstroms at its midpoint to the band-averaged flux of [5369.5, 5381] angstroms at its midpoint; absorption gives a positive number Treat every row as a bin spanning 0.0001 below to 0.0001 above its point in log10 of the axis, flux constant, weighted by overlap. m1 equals -1.5 angstroms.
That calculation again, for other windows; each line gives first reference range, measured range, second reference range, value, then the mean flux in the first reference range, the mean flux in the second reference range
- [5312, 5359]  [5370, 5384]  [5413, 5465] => 0.11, 7.13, 7.18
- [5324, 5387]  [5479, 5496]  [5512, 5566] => 0.47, 7.08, 7.36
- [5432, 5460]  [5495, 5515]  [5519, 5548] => 0.90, 7.19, 7.32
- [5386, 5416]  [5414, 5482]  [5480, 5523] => -0.93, 6.98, 7.1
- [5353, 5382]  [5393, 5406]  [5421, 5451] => 0.58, 7.21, 7.13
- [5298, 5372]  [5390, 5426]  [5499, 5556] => 0.78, 7.15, 7.25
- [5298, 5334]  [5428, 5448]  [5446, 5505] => -0.32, 7.13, 7.05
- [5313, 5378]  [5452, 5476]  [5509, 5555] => 0.59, 7.13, 7.32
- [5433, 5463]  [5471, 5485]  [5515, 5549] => 0.58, 7.18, 7.33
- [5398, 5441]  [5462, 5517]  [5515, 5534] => 1.36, 7.05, 7.28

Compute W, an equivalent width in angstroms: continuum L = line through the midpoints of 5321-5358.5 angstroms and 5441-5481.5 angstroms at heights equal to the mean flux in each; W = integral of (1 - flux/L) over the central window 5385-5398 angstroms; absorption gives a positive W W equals 0.0 angstroms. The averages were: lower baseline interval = 7.06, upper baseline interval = 7.11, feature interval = 7.1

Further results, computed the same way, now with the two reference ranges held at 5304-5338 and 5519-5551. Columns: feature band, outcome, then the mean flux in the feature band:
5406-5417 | 0.2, 7.07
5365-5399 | 0.6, 7.03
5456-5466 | 0.2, 7.09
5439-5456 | -0.1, 7.27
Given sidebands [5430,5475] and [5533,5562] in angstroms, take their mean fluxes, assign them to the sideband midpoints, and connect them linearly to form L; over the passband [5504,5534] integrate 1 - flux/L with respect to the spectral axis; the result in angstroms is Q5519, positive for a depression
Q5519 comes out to 0.9 angstroms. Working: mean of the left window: 7.12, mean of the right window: 7.47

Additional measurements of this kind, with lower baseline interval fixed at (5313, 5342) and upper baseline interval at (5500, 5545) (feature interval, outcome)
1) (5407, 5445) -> -0.2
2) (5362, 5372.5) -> 0.1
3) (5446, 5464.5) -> 0.1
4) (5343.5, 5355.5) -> -0.4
